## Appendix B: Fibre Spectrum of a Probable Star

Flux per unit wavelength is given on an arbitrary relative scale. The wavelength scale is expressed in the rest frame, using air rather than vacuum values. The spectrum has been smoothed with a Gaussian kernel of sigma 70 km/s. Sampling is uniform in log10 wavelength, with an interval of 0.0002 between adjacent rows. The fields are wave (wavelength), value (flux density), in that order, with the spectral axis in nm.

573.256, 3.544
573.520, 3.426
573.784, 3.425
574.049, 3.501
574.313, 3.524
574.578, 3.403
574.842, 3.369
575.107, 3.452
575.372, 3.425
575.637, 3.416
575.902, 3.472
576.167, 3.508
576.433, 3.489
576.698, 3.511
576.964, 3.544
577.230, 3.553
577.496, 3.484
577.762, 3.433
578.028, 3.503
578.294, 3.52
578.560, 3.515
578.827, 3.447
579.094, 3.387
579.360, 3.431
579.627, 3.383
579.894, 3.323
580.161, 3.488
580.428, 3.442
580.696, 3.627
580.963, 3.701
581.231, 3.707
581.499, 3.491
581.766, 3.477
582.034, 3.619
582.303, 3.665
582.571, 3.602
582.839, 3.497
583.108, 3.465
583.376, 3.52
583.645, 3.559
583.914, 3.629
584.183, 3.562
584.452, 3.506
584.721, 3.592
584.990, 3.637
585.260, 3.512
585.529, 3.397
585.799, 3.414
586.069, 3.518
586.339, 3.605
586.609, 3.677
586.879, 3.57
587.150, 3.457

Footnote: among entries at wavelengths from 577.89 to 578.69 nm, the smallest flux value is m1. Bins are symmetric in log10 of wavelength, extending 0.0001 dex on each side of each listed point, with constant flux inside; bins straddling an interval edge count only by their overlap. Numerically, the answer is 3.503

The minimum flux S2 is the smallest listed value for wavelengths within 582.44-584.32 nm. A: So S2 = 3.465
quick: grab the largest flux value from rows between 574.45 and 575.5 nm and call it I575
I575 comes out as 3.452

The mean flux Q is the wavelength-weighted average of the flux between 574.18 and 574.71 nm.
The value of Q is 3.47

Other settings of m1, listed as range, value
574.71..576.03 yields 3.369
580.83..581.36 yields 3.701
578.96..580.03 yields 3.323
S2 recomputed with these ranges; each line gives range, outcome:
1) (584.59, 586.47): 3.397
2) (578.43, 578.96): 3.447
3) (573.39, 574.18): 3.425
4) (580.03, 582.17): 3.442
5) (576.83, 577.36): 3.544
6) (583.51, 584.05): 3.559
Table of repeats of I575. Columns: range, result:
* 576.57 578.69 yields 3.553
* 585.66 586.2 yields 3.518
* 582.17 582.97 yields 3.665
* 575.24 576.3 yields 3.508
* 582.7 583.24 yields 3.497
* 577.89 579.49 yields 3.52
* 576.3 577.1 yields 3.544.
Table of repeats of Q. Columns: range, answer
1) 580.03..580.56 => 3.47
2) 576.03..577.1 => 3.51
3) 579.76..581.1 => 3.52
